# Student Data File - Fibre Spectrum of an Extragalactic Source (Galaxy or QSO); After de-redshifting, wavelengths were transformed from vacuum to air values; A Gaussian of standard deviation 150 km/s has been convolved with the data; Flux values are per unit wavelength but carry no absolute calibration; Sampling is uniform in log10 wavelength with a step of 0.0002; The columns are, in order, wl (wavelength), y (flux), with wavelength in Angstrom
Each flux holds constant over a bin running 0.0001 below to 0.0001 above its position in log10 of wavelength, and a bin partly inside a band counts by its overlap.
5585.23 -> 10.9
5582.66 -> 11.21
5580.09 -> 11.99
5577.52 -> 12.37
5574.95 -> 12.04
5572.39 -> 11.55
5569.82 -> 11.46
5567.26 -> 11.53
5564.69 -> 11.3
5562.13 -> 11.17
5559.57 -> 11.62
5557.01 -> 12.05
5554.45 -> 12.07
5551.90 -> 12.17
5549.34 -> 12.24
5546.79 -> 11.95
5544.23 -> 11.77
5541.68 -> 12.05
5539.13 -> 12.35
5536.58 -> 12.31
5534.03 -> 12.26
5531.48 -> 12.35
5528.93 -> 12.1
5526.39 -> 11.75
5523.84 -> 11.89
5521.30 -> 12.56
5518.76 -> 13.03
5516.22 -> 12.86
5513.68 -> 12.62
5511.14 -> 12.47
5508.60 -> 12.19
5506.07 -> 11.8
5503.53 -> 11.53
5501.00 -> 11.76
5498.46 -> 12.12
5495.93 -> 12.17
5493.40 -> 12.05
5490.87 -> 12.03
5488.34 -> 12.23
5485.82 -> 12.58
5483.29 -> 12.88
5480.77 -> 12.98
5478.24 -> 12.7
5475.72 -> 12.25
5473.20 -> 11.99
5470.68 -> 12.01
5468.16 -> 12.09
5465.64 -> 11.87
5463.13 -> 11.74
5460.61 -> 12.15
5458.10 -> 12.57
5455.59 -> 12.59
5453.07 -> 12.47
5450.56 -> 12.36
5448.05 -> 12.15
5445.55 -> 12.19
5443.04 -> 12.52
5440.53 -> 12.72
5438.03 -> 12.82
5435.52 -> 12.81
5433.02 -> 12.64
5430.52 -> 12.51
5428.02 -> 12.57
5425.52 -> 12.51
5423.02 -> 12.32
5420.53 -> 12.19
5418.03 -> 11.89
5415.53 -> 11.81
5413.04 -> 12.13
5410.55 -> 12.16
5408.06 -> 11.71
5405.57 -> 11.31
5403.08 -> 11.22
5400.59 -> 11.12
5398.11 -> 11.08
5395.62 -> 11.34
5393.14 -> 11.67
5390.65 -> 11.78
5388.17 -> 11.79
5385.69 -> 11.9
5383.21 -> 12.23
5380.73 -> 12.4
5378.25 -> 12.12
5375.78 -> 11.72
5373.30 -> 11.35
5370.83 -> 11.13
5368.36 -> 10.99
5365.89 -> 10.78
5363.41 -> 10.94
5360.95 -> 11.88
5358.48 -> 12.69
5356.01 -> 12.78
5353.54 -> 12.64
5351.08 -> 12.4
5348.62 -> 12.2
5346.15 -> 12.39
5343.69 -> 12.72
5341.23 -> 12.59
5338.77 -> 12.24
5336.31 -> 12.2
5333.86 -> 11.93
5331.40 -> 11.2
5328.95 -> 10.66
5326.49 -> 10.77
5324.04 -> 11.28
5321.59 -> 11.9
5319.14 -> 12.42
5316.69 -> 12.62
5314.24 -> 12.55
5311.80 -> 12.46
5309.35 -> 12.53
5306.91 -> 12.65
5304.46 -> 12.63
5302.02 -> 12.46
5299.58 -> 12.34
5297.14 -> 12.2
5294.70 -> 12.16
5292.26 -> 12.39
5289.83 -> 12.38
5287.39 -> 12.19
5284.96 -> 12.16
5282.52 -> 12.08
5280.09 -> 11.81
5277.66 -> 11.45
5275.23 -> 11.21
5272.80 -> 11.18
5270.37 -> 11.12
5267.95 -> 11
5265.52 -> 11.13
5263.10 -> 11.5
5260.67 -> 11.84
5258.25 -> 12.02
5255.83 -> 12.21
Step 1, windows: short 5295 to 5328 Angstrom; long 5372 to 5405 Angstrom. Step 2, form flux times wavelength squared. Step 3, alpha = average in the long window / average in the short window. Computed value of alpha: 0.98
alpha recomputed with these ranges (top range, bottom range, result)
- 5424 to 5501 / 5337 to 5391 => 1.07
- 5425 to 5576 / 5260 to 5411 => 1.09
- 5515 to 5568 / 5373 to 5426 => 1.08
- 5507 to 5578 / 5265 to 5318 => 1.10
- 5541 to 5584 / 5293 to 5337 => 1.07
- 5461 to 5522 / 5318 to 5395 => 1.09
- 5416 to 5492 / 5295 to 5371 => 1.07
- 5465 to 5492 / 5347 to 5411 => 1.09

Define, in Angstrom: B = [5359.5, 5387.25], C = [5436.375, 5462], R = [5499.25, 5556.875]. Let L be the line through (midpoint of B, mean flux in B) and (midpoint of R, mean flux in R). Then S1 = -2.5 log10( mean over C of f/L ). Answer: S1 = -0.051 mag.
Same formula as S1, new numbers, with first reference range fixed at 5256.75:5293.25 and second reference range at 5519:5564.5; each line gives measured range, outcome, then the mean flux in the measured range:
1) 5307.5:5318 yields -0.07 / 12.6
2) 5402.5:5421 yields 0.01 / 11.8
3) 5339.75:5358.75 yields -0.07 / 12.5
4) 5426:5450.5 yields -0.06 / 12.5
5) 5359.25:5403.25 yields 0.03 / 11.5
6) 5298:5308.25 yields -0.07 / 12.5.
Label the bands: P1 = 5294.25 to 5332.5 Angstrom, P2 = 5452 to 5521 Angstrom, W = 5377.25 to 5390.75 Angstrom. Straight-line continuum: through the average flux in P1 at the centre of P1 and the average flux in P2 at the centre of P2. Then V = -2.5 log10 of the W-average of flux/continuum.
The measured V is 0.01 mag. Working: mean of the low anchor 12.1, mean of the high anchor 12.3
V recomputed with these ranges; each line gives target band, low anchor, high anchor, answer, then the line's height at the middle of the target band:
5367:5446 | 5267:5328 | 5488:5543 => 0.01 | 12.1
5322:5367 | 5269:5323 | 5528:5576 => 0.02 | 12.1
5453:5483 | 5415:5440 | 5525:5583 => 0.00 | 12.3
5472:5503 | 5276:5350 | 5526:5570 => -0.03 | 12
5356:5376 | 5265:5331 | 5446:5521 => 0.05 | 12.1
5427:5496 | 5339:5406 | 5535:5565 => -0.04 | 11.9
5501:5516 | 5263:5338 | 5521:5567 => -0.02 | 12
